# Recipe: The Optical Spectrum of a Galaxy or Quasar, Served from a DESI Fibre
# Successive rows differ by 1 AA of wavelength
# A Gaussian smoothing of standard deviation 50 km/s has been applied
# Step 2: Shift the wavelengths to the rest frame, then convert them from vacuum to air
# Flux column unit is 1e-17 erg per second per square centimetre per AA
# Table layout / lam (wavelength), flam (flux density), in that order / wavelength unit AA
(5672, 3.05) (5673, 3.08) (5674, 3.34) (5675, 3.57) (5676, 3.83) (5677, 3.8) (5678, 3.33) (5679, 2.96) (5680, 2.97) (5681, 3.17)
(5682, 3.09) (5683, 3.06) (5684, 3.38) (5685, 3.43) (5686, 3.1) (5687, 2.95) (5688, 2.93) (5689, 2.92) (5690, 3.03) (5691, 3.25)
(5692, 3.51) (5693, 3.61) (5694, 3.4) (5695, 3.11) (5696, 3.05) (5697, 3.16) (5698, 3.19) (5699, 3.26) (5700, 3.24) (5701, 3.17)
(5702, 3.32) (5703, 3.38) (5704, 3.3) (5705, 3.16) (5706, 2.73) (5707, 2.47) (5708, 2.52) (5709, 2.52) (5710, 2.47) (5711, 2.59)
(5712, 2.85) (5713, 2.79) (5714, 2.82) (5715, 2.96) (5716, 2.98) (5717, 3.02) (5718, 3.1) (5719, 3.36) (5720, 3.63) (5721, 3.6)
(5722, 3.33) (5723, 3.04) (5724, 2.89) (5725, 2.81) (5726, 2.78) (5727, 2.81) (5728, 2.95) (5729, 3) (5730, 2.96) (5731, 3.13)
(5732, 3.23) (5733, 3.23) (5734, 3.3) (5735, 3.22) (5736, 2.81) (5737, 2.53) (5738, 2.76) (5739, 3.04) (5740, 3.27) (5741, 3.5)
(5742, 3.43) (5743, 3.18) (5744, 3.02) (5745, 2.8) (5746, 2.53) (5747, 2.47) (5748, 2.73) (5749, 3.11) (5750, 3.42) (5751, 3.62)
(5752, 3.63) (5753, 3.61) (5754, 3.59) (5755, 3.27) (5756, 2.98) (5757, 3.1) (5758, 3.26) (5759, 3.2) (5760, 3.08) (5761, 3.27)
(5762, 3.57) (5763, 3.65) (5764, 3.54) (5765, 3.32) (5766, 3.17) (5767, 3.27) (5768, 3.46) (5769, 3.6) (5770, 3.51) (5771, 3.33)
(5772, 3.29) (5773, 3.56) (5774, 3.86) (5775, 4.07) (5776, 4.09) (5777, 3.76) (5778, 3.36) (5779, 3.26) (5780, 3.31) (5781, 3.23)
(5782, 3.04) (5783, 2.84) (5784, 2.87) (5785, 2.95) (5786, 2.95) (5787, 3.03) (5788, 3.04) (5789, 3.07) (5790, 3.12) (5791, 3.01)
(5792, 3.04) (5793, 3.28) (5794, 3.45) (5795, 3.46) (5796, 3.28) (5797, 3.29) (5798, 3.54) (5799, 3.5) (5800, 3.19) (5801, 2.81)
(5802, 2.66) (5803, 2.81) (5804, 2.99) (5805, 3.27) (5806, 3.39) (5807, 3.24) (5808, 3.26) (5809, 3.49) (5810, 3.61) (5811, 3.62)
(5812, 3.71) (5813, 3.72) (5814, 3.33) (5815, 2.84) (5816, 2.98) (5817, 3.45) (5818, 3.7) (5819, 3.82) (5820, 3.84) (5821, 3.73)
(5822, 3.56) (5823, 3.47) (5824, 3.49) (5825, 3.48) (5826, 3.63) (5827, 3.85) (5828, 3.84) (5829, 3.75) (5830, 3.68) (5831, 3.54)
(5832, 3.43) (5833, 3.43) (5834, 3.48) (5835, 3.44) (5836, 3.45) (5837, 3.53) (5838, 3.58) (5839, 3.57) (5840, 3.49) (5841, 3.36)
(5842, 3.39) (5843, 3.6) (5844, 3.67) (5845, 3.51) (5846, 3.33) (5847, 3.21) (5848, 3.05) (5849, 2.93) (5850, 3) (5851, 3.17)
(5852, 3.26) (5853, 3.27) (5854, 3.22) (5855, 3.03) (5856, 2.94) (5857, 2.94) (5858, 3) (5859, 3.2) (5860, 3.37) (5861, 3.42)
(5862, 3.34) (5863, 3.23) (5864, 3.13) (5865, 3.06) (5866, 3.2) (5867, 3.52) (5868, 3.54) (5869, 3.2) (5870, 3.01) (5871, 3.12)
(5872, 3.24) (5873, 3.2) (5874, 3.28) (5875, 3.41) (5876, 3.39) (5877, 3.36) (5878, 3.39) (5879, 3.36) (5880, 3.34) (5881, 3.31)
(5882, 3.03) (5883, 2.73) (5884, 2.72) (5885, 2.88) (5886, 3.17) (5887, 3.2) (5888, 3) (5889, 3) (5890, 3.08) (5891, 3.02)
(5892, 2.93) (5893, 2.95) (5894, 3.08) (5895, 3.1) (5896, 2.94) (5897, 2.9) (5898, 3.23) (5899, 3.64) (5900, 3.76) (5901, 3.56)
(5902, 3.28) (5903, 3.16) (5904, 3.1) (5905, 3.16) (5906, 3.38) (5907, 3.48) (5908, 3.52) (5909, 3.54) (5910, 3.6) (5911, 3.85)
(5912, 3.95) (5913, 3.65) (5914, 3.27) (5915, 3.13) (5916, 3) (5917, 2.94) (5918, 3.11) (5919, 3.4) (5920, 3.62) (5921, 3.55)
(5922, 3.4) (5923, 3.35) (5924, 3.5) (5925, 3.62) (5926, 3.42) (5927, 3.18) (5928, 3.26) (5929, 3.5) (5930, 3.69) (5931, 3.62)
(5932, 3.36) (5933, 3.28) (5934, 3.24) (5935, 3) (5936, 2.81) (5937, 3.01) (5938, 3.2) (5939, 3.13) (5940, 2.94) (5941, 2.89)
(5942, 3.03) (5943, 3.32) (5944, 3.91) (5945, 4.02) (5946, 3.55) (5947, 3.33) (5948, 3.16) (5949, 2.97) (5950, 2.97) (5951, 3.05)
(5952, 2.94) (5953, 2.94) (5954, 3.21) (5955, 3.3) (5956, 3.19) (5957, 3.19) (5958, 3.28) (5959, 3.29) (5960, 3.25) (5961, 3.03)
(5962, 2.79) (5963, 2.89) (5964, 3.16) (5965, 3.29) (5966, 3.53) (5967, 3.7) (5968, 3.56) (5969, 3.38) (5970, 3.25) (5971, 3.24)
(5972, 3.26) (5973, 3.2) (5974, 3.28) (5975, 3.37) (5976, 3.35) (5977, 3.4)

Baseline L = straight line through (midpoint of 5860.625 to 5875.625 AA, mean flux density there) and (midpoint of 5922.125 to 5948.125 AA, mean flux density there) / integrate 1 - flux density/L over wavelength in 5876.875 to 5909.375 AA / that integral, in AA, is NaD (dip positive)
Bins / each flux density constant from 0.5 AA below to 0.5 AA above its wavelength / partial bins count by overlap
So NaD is 1.0 AA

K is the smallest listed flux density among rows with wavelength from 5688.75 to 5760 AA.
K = 2.47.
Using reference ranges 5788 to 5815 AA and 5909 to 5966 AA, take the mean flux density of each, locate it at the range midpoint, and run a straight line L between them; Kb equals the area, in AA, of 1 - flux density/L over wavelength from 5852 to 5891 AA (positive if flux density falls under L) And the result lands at 1.12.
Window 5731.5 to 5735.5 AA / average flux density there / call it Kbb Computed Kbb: 3.25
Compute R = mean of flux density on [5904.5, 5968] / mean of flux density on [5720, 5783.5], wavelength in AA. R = 1.0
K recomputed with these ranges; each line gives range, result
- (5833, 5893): 2.72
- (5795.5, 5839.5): 2.66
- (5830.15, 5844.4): 3.36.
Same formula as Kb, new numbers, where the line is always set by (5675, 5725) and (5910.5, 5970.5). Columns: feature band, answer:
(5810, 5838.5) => -3.05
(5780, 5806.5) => 0.51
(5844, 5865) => 0.27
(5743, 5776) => -1.65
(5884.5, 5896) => 0.78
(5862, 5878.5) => -0.15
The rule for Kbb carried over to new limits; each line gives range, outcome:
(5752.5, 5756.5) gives 3.36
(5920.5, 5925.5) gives 3.48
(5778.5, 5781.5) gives 3.27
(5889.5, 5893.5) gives 3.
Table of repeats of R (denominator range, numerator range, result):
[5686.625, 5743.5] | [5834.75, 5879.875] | 1.07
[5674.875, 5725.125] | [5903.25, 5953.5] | 1.06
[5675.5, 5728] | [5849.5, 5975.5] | 1.05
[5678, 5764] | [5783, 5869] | 1.07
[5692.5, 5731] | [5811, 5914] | 1.10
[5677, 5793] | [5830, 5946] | 1.04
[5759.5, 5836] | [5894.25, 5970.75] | 0.98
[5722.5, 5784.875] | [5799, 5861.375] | 1.05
